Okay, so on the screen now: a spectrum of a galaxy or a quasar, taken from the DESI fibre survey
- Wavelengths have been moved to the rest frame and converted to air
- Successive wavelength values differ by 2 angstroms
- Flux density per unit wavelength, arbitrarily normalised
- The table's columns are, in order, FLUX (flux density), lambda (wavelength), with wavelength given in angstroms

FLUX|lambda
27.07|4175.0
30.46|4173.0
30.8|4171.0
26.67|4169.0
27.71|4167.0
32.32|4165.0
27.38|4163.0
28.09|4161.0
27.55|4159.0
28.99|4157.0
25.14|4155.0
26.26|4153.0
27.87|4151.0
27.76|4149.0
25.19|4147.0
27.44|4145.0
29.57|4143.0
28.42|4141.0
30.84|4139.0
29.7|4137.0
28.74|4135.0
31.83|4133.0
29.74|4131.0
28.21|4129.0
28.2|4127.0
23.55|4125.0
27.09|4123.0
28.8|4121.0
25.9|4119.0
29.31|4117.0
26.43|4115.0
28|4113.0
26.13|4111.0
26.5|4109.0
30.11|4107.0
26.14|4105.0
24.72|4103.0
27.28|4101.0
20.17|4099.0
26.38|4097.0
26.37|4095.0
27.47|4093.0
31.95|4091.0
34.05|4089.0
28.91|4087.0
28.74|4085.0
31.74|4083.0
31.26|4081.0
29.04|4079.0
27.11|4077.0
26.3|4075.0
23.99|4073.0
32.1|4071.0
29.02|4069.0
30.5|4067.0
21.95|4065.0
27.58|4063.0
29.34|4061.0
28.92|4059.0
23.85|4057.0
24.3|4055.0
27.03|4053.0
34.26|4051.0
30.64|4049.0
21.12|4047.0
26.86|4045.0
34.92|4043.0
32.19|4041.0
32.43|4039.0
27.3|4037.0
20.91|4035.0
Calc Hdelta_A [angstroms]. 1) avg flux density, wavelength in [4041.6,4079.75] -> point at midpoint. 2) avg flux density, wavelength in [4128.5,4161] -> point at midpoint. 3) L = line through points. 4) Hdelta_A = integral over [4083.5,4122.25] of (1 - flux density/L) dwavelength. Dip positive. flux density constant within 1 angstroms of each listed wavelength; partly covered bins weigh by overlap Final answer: 0.7 angstroms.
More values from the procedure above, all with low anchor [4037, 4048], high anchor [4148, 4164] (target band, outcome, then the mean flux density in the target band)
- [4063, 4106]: 1.1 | 27.9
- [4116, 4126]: 0.4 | 26.9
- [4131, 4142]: -0.9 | 29.9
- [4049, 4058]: 0.4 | 27.7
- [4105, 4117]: 0.3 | 27.5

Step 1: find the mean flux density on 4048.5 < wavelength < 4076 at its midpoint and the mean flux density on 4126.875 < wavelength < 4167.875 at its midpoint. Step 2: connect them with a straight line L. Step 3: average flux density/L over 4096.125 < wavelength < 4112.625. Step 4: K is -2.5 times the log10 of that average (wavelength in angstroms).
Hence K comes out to 0.08 mag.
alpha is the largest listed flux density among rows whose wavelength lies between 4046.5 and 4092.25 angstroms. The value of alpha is 34.26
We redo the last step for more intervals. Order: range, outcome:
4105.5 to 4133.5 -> 31.83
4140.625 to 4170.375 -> 32.32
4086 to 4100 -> 34.05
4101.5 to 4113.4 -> 30.11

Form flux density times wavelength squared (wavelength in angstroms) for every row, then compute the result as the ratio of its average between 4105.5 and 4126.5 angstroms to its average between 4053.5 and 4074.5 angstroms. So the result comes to 1.03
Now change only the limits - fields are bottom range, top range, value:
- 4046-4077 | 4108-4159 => 1.05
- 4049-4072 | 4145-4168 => 1.03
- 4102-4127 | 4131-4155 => 1.07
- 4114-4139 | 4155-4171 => 1.02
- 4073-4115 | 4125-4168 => 1.05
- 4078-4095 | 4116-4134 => 0.95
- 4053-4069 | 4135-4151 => 1.10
